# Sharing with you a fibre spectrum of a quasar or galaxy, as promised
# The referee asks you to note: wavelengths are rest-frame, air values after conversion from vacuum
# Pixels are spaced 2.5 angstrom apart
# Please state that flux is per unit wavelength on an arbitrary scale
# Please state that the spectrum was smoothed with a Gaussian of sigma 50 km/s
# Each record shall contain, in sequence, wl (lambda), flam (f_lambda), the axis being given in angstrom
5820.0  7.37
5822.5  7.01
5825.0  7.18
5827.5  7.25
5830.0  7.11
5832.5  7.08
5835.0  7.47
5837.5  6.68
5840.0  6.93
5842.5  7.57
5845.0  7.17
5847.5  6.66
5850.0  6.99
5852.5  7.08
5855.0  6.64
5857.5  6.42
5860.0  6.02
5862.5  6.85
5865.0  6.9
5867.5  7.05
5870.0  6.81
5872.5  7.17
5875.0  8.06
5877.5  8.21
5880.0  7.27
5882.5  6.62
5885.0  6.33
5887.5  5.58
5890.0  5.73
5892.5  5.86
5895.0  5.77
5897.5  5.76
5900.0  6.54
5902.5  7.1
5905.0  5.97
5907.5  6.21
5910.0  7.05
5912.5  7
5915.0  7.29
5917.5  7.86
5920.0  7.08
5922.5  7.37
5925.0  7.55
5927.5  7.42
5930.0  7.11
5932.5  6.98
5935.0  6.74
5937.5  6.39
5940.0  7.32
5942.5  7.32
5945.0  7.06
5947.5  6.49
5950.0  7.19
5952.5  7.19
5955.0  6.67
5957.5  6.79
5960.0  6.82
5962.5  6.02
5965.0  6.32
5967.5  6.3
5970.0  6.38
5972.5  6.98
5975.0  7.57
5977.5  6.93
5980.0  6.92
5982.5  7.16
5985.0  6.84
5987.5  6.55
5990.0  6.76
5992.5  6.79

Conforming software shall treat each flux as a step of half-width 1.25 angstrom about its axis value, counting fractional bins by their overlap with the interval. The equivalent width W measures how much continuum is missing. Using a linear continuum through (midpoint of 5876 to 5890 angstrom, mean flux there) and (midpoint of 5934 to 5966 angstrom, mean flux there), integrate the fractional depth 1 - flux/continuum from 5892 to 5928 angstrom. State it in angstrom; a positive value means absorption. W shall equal -0.2 angstrom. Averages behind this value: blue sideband 6.73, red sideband 6.8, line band 6.79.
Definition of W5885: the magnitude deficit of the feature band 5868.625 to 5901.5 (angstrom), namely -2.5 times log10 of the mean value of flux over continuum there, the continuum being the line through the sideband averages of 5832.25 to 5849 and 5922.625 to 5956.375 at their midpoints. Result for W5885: 0.07 mag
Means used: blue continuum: 7.08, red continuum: 7.04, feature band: 6.6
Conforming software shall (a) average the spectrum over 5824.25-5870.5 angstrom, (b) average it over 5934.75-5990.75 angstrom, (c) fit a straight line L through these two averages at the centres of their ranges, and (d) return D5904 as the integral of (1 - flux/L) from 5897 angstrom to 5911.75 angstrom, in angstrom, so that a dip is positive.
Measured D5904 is 0.8 angstrom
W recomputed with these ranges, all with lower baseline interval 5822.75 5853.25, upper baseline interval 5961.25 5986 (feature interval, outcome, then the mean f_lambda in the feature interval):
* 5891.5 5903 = 1.3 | 6.16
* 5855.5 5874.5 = 0.6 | 6.79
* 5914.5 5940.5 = -1.2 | 7.19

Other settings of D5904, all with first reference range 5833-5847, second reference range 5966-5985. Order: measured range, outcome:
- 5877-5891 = 1.0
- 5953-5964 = 0.5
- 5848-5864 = 1.0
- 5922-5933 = -0.5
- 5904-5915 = 0.5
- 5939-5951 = -0.2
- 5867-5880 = -0.7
